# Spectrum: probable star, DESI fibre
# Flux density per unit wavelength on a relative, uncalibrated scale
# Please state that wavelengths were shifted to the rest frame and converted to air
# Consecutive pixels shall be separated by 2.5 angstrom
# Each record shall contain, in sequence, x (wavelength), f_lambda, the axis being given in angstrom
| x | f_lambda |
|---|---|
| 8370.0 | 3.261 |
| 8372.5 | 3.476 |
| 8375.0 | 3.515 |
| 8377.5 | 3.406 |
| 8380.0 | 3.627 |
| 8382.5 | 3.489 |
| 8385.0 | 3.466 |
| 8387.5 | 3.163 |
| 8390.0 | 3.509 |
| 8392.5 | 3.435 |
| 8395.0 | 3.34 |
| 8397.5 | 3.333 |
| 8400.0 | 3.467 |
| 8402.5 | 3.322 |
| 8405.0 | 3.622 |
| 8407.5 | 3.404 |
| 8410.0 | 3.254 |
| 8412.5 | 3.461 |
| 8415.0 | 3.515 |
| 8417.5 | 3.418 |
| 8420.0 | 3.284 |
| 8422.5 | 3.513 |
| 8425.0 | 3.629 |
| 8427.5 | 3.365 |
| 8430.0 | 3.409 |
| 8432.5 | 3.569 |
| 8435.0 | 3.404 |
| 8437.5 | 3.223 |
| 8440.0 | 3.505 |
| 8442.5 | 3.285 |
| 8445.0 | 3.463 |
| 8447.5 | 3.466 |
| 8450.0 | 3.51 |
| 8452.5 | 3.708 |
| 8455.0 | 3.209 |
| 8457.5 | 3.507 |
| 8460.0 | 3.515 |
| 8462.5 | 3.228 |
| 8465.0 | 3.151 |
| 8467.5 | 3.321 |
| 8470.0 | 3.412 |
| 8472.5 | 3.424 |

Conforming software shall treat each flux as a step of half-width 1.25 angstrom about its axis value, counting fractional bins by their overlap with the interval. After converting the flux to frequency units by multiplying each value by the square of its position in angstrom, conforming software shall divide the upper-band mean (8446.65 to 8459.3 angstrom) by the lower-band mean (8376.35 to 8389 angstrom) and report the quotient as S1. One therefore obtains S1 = 1.0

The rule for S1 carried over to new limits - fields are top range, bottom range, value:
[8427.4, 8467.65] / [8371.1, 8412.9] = 1.01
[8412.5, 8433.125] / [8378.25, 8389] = 1.02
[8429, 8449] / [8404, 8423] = 1.00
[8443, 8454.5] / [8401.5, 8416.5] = 1.03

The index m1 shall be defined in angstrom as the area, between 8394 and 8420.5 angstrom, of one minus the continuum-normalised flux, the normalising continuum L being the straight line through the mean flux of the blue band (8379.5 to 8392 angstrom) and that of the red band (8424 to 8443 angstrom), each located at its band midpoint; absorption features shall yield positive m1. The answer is 0.2 angstrom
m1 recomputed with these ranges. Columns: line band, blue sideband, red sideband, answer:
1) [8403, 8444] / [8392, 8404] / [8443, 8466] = -0.4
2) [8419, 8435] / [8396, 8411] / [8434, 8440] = -0.5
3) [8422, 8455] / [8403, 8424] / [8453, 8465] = -0.6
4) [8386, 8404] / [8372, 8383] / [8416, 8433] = 0.6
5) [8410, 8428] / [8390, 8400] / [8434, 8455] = -0.2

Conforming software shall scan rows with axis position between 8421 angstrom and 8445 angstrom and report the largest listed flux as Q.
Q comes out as 3.629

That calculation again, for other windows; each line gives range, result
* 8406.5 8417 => 3.515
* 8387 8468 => 3.708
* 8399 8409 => 3.622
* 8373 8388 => 3.627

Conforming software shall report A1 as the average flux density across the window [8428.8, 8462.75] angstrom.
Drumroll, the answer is 3.43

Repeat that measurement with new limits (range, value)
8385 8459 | 3.42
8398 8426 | 3.44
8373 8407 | 3.44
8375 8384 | 3.51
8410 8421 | 3.4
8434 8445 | 3.37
